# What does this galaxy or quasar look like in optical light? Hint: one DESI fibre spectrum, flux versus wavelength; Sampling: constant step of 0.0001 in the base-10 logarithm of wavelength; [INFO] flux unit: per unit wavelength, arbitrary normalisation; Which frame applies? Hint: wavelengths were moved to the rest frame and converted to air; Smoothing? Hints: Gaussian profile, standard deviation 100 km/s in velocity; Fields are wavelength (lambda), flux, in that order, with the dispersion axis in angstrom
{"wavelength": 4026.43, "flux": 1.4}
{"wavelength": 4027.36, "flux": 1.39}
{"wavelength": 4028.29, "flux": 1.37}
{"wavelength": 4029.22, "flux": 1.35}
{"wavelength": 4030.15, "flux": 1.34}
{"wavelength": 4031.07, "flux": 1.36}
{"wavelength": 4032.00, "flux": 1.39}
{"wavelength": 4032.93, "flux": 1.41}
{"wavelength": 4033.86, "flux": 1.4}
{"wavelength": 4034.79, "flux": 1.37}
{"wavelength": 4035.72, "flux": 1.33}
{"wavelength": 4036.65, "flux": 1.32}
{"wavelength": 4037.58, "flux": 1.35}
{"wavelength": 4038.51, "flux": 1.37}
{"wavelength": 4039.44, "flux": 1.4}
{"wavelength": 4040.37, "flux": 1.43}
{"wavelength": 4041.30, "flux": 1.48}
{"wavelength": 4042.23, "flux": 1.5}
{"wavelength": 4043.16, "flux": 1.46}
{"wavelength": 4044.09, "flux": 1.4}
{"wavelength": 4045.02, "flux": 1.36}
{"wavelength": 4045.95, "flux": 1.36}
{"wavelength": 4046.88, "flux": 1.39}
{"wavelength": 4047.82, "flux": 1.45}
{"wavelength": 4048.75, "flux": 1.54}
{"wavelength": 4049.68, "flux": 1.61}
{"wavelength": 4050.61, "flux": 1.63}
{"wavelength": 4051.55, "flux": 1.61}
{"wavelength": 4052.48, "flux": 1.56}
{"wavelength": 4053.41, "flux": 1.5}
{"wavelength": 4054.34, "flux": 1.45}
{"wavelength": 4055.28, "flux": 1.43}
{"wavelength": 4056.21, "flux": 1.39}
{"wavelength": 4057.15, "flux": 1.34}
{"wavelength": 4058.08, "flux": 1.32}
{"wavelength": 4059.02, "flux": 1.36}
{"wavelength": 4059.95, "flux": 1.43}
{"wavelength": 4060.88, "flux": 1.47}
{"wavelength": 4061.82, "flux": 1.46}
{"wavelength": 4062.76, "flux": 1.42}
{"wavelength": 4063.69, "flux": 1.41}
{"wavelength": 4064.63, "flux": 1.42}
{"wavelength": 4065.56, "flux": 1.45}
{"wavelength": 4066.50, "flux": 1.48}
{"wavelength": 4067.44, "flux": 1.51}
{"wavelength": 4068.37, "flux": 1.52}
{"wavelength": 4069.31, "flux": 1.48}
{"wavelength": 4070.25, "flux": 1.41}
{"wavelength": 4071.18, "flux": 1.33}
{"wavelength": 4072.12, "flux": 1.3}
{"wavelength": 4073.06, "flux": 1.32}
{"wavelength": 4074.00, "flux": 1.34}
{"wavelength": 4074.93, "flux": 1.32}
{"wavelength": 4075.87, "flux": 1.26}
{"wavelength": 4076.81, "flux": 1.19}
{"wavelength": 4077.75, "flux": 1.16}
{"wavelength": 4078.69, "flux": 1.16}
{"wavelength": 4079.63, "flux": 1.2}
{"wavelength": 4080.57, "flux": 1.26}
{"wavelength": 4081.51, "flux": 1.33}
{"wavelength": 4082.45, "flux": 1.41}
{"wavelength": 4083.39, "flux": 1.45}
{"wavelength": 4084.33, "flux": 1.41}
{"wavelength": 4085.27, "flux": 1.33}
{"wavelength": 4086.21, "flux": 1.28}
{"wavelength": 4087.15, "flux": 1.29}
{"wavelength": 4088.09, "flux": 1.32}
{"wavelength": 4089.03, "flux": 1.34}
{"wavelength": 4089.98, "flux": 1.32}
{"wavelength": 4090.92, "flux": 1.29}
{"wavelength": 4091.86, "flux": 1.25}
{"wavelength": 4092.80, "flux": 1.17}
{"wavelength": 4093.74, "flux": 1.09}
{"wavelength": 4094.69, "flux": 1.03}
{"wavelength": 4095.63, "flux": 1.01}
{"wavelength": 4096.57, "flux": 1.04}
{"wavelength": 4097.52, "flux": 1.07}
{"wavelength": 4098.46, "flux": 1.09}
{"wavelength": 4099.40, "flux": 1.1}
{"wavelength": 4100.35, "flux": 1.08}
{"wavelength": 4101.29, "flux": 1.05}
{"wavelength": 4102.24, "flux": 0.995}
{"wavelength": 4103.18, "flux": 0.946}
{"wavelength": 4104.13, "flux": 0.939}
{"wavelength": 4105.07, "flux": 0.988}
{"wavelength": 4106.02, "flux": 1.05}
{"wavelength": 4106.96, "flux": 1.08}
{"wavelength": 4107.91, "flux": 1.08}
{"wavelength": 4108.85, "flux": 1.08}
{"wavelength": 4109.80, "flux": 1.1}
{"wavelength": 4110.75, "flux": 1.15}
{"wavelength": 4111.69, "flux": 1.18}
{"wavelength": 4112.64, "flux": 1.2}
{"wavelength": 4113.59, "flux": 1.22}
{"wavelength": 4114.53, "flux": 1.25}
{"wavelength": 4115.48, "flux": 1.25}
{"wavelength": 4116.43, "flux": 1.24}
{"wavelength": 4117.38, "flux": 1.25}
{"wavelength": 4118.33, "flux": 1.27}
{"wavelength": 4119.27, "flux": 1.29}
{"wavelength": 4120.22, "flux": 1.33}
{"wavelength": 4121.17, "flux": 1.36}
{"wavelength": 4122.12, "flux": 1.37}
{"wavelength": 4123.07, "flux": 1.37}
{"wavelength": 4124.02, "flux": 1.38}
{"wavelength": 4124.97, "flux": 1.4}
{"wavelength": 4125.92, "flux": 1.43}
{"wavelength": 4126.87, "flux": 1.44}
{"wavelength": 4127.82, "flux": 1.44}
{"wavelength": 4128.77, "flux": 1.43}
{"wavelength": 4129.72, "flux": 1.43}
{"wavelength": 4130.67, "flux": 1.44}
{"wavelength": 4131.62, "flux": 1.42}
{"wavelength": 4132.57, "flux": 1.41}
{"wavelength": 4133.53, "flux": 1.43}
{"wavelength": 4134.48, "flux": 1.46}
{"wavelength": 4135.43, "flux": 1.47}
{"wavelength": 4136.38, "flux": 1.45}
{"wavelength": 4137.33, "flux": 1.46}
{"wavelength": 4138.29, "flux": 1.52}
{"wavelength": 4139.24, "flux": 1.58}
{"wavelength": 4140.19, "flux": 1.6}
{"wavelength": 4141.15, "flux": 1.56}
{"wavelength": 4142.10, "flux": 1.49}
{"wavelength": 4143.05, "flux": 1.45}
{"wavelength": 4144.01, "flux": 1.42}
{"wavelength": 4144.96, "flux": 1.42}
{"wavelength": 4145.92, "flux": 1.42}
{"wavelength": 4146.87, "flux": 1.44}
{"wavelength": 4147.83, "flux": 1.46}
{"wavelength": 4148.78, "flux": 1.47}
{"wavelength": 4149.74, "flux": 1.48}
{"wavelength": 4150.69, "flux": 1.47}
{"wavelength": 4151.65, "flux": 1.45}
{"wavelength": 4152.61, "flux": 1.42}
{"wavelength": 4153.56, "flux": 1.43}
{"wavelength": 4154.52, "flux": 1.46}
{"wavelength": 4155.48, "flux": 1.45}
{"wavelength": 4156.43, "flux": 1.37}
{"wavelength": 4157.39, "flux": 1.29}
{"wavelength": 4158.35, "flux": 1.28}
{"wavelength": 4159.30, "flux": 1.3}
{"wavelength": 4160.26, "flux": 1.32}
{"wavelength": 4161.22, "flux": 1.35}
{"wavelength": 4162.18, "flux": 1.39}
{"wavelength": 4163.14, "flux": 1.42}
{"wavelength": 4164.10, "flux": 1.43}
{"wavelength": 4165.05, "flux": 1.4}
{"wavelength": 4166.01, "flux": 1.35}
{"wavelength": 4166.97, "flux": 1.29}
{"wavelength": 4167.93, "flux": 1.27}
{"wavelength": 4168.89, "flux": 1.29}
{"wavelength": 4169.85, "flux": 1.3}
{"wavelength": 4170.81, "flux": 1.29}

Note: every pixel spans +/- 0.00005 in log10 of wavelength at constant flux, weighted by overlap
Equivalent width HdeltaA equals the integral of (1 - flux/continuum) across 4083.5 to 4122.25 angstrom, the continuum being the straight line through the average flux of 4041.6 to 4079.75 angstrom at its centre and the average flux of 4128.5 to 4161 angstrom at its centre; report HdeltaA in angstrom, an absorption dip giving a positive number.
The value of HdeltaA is 6.76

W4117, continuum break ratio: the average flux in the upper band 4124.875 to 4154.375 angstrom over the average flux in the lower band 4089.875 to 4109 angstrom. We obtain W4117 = 1.35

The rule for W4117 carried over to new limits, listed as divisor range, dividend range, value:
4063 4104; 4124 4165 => 1.14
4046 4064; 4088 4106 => 0.76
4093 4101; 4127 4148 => 1.37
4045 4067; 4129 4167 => 0.98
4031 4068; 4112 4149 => 0.98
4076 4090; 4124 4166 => 1.11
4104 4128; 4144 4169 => 1.12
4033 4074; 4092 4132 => 0.84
